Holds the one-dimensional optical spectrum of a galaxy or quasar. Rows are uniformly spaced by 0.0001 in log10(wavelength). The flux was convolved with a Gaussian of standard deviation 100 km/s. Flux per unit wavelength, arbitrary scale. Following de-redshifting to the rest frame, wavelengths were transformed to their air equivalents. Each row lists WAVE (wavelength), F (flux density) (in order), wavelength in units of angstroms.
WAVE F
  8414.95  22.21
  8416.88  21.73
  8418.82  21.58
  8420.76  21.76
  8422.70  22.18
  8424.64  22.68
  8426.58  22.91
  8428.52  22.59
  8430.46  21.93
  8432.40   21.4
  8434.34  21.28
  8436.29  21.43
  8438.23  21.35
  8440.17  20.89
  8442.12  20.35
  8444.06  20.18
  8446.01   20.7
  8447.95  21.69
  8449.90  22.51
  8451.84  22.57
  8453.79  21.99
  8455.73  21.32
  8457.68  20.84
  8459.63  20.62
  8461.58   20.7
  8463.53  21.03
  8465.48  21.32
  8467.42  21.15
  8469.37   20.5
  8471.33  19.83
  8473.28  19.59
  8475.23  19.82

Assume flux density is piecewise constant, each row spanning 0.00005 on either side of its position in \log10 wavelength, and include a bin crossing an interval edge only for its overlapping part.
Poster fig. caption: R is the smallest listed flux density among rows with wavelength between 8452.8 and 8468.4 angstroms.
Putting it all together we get 20.62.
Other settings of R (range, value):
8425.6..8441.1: 20.89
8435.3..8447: 20.18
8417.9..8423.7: 21.58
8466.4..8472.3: 19.83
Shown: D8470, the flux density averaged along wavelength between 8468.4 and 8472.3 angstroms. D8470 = 20.1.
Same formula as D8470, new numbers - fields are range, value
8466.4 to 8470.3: 20.9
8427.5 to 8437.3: 21.7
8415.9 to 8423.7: 21.8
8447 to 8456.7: 22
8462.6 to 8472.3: 20.8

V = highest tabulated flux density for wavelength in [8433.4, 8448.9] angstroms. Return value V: 21.69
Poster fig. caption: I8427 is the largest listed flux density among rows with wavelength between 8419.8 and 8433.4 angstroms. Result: 22.91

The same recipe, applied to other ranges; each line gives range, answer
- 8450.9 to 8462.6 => 22.57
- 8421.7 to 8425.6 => 22.68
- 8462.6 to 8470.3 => 21.32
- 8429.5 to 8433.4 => 21.93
